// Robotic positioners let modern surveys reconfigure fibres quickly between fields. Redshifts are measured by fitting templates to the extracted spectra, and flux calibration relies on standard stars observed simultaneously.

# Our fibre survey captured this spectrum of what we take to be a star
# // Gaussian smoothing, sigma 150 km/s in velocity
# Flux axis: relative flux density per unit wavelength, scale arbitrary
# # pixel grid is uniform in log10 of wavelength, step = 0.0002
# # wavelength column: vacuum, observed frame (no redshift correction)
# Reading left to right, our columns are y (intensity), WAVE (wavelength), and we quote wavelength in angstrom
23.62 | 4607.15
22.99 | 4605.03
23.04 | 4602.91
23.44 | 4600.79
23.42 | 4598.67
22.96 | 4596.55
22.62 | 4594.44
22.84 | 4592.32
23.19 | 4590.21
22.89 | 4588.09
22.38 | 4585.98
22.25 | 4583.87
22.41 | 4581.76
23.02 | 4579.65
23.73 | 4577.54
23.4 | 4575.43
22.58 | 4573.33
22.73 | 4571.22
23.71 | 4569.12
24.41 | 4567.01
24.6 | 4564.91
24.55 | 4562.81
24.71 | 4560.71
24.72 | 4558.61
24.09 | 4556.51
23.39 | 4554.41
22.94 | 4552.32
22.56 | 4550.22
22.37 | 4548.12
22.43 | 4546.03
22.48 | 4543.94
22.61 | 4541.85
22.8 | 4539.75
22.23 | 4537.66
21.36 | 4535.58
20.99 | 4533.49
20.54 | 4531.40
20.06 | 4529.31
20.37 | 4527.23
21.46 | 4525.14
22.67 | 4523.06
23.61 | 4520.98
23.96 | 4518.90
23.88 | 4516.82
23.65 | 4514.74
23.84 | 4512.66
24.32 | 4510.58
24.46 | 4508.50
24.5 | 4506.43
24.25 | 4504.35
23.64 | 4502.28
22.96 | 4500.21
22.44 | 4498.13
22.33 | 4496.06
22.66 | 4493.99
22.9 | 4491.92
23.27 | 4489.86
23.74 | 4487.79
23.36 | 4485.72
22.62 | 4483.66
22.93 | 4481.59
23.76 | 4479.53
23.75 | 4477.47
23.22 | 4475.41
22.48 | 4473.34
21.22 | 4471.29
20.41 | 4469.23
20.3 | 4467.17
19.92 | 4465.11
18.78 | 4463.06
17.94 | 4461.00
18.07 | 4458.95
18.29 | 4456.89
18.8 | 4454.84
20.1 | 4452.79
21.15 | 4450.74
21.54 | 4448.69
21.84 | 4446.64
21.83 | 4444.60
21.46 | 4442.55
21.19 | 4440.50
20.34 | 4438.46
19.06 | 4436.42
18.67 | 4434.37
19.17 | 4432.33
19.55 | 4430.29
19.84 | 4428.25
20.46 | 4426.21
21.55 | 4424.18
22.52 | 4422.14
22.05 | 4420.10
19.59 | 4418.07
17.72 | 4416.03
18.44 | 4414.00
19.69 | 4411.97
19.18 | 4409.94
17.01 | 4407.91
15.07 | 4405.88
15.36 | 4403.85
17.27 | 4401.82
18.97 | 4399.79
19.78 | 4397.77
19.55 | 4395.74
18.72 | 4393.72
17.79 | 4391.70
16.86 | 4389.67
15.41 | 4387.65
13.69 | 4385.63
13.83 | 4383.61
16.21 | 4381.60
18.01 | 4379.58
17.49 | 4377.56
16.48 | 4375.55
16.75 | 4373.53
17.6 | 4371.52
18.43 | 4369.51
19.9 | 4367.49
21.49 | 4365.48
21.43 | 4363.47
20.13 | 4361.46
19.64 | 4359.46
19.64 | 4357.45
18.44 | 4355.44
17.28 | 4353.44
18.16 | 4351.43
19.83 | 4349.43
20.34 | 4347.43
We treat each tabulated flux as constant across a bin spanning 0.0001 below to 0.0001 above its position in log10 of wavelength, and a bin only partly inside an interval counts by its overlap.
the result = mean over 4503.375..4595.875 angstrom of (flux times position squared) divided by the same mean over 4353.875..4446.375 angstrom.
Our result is 1.31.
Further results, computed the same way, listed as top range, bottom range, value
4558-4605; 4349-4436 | 1.37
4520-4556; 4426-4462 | 1.15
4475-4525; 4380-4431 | 1.34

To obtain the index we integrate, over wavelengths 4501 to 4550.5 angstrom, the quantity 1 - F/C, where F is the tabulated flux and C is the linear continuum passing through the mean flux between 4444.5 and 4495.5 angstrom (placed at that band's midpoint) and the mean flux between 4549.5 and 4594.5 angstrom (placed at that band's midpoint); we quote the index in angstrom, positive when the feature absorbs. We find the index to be -0.54 angstrom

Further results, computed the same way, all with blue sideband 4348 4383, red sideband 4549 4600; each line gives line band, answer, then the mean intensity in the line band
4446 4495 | -0.89 angstrom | 21.4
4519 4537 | 0.60 angstrom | 21.5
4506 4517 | -1.10 angstrom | 24.1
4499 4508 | -0.88 angstrom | 23.8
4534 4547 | 0.17 angstrom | 22.3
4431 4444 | 0.13 angstrom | 20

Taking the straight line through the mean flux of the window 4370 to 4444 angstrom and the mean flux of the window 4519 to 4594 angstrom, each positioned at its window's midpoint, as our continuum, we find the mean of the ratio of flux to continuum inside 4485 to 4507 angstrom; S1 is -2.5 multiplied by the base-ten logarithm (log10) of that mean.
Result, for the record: -0.11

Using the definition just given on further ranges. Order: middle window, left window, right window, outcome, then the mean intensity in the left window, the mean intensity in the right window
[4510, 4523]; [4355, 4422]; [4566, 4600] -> -0.12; 18.2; 23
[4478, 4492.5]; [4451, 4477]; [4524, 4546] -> -0.14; 20.1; 21.5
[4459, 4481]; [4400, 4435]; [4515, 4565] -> -0.02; 19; 22.7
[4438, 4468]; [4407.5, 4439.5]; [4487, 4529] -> 0.04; 19.7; 23.2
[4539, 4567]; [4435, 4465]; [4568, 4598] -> -0.06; 20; 22.9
